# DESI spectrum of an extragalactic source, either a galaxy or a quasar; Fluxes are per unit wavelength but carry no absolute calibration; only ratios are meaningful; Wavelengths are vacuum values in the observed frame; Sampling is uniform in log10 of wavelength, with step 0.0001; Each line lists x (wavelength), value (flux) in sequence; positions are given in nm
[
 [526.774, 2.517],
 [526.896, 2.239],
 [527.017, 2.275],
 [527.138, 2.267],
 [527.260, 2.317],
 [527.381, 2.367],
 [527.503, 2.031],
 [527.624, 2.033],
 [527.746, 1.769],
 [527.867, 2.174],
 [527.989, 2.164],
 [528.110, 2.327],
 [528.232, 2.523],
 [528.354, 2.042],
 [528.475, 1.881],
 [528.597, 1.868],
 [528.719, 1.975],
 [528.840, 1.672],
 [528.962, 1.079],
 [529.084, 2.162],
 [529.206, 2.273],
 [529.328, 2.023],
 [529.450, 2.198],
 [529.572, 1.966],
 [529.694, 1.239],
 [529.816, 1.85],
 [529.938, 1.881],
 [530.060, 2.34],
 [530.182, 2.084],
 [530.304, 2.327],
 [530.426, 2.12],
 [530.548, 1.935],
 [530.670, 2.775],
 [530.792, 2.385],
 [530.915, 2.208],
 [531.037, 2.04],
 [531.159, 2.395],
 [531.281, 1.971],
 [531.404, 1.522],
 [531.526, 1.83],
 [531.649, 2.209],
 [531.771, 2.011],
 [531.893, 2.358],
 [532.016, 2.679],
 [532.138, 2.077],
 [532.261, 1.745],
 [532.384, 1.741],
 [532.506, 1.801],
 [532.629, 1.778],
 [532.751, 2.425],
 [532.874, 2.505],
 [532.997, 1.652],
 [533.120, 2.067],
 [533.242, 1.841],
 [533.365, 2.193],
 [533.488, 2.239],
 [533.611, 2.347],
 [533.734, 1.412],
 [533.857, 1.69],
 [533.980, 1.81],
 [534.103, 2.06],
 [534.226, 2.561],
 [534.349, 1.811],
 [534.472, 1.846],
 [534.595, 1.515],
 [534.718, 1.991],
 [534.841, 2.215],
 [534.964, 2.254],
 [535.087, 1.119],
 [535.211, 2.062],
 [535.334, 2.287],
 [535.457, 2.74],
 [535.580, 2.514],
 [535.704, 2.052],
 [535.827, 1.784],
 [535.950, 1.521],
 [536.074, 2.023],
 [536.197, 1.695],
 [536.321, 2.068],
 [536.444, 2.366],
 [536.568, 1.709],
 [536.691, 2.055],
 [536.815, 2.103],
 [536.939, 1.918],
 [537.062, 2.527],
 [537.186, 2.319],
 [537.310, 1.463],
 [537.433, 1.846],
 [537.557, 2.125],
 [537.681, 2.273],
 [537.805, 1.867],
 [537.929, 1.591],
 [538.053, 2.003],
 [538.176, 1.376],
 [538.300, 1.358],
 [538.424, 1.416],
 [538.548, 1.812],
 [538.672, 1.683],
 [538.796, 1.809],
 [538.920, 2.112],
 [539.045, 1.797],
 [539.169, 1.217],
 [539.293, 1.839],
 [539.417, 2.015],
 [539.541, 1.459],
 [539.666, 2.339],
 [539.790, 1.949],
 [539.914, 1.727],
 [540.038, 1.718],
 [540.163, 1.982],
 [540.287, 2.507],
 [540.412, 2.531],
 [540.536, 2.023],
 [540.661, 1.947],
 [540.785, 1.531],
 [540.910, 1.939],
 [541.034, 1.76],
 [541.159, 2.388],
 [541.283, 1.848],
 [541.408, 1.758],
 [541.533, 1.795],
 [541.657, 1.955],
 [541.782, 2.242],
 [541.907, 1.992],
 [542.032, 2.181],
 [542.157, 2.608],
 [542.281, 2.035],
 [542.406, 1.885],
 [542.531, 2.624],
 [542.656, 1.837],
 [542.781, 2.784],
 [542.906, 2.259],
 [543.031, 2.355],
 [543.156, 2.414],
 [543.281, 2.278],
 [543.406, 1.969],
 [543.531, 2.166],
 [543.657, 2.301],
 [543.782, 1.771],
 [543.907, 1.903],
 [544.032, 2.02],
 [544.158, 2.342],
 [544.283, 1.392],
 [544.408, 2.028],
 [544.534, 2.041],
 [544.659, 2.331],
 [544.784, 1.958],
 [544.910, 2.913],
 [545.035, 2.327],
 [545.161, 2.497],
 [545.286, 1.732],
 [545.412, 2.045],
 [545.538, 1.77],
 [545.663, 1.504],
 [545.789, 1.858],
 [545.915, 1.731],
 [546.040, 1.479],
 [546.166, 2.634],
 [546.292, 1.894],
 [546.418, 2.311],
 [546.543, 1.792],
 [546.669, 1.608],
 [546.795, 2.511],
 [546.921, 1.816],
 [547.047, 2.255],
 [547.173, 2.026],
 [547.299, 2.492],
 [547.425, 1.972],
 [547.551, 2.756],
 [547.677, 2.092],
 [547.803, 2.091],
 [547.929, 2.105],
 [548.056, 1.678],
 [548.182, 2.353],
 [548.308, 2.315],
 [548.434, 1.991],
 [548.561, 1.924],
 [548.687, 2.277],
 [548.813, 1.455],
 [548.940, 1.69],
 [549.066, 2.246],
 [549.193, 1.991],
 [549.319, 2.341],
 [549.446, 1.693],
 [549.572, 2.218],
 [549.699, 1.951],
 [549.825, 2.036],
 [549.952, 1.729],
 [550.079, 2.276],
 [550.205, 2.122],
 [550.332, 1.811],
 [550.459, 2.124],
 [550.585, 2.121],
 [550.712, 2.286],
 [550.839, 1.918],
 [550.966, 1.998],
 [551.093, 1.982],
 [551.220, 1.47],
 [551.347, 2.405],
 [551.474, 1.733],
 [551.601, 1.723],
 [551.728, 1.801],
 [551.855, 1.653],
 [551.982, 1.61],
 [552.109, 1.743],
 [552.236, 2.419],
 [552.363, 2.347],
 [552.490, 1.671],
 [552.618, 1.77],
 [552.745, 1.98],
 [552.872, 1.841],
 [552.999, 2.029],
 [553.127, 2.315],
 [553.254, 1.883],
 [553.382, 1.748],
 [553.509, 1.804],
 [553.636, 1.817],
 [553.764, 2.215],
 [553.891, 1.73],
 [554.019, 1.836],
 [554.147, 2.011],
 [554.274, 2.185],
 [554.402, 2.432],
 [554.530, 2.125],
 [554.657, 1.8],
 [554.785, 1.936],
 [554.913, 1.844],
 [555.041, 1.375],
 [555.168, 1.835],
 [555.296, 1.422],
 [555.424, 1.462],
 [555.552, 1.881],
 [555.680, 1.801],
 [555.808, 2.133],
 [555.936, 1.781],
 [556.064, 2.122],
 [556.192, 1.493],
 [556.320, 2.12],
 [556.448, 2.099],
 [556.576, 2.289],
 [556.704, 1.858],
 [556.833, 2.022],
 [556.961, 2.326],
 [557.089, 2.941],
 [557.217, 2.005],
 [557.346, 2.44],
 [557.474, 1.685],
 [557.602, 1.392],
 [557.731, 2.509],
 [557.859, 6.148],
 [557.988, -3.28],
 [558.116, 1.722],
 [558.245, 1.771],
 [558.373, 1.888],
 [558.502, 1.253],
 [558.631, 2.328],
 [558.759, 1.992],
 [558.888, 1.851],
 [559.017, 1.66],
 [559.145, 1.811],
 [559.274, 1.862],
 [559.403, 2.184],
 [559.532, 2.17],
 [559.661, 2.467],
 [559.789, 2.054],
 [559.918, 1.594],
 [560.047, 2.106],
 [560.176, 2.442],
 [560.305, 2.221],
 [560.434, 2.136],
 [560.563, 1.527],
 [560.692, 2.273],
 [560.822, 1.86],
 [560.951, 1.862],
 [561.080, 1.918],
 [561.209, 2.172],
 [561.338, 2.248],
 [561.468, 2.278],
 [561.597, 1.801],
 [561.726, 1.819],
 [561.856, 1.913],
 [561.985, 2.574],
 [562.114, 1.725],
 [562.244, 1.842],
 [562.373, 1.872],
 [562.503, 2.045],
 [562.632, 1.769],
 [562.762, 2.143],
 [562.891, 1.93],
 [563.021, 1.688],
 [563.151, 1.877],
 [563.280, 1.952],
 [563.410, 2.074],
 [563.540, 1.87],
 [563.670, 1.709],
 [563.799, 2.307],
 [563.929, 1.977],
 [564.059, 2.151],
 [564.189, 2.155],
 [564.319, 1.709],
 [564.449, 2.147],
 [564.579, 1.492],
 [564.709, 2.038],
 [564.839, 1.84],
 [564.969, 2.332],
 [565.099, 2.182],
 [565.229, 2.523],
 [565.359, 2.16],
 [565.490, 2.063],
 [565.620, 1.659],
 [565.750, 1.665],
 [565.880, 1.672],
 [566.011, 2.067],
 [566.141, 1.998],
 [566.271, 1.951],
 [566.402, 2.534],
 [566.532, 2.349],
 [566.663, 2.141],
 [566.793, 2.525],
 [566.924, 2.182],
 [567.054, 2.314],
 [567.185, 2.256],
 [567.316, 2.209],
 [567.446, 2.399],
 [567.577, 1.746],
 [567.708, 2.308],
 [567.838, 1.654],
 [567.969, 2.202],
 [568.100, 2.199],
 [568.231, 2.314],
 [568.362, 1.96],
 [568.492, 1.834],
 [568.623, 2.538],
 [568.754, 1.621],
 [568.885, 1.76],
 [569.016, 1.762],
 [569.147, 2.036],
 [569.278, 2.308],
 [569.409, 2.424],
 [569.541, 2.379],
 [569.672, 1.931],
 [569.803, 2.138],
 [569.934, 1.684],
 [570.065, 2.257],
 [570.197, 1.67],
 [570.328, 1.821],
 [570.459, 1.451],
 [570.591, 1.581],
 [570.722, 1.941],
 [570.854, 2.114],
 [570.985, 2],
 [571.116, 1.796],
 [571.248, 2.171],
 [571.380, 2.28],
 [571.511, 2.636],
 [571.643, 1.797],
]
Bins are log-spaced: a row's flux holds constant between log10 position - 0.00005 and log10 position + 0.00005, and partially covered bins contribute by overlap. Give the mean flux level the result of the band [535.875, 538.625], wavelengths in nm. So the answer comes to 1.88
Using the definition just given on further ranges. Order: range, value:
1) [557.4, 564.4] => 1.95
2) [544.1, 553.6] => 2.01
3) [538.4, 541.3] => 1.9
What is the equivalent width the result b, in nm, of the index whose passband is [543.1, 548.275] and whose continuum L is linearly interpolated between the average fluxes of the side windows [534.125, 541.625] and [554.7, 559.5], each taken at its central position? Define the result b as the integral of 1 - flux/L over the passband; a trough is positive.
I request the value -0.44 nm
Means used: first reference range 1.93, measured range 2.08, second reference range 1.89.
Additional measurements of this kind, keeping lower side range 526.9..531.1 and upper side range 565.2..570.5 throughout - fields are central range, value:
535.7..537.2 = 0.055 nm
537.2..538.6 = 0.214 nm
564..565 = 0.046 nm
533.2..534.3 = 0.031 nm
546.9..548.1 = -0.043 nm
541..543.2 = -0.085 nm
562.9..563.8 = 0.073 nm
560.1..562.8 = 0.061 nm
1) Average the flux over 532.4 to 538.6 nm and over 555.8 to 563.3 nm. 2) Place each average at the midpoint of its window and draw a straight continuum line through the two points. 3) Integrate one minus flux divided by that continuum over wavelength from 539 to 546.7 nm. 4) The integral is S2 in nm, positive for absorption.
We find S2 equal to -0.27 nm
